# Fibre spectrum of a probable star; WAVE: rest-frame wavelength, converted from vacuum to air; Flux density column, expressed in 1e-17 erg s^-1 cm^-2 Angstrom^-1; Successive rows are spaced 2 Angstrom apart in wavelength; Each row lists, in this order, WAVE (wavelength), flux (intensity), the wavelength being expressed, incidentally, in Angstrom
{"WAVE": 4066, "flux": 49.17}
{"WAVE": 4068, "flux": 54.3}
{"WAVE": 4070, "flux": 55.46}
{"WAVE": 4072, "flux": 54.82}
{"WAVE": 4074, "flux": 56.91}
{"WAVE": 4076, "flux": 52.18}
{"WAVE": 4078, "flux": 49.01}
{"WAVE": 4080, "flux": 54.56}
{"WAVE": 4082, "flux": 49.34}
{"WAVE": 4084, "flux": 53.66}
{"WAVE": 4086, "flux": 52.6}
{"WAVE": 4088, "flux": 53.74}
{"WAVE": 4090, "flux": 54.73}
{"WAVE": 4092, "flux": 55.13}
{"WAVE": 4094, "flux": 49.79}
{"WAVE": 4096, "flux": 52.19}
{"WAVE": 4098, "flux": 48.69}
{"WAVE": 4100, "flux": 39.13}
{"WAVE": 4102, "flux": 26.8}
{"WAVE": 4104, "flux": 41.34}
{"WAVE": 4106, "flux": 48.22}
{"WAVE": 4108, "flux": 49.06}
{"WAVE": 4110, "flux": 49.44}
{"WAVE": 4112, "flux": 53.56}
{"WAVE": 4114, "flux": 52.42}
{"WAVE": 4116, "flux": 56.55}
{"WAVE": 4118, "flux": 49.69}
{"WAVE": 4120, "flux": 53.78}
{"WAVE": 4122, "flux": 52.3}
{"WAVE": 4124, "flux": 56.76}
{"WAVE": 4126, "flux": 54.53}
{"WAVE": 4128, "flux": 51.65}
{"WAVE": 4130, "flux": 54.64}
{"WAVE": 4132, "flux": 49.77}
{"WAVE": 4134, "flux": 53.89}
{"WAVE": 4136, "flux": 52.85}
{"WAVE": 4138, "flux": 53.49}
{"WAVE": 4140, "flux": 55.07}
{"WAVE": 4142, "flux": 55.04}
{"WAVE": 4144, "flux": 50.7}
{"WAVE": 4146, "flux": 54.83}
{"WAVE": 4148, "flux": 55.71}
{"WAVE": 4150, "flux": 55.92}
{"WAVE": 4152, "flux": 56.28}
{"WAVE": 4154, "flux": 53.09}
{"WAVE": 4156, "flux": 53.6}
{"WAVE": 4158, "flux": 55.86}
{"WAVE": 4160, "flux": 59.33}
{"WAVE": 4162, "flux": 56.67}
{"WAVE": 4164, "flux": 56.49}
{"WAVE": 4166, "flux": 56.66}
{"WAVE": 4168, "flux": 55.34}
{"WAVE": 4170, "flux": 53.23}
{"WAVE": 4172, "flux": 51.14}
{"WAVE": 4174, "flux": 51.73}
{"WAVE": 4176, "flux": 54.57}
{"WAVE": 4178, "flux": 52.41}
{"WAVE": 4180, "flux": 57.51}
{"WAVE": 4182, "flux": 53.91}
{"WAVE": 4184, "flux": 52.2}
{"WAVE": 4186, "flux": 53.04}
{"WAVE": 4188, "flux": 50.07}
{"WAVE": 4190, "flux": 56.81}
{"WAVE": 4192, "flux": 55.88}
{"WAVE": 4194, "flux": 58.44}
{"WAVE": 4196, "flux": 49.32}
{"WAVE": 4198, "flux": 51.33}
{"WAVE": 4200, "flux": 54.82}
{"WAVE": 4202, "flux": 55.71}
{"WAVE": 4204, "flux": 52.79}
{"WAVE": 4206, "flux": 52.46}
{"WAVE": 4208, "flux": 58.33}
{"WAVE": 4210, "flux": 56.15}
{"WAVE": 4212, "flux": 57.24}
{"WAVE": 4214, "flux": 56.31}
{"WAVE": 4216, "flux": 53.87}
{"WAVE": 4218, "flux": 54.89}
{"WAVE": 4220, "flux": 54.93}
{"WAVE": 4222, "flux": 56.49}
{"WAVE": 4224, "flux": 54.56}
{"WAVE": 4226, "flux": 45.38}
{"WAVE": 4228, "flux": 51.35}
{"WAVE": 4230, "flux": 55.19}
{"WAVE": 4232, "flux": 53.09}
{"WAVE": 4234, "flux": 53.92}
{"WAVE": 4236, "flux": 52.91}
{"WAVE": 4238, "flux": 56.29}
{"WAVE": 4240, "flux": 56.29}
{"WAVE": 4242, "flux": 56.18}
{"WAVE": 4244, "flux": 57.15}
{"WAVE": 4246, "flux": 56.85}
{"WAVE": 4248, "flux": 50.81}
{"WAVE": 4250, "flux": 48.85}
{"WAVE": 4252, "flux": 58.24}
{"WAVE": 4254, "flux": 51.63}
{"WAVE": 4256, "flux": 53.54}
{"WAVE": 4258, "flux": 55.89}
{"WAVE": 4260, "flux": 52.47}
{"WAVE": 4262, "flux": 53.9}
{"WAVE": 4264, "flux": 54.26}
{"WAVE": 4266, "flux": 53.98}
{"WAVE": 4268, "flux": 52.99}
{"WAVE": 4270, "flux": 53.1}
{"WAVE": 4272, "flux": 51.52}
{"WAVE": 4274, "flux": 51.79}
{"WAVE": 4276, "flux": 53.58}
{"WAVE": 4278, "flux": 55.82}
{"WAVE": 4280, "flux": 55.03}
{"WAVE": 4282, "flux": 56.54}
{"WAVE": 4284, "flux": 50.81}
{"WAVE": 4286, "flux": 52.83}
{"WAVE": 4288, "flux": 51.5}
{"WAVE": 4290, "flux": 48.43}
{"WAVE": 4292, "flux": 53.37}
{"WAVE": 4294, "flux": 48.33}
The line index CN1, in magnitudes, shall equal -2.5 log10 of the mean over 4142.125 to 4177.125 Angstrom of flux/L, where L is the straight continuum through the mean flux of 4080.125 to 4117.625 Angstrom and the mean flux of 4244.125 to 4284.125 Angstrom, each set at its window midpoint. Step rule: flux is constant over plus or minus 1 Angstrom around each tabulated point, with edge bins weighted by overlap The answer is -0.08 mag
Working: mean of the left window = 49.4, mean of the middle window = 54.8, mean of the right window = 53.7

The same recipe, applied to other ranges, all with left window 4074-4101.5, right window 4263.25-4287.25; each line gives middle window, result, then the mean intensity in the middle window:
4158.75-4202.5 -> -0.045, 54.4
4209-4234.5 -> -0.028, 54.1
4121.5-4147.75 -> -0.042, 53.6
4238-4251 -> -0.029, 54.5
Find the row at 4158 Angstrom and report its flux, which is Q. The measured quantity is 55.86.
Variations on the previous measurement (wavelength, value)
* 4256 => 53.54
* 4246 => 56.85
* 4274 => 51.79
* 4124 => 56.76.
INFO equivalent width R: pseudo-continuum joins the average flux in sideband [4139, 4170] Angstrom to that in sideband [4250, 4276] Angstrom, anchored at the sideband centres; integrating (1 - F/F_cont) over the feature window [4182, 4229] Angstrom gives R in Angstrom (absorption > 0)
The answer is 0.4 Angstrom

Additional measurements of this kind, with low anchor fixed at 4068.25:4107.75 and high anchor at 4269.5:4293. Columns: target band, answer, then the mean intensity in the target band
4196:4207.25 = -0.3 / 53.2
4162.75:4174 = -0.7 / 54.4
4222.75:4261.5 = -1.1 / 53.7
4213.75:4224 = -0.6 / 55.2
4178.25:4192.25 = -0.7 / 54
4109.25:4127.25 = -1.0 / 53.3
